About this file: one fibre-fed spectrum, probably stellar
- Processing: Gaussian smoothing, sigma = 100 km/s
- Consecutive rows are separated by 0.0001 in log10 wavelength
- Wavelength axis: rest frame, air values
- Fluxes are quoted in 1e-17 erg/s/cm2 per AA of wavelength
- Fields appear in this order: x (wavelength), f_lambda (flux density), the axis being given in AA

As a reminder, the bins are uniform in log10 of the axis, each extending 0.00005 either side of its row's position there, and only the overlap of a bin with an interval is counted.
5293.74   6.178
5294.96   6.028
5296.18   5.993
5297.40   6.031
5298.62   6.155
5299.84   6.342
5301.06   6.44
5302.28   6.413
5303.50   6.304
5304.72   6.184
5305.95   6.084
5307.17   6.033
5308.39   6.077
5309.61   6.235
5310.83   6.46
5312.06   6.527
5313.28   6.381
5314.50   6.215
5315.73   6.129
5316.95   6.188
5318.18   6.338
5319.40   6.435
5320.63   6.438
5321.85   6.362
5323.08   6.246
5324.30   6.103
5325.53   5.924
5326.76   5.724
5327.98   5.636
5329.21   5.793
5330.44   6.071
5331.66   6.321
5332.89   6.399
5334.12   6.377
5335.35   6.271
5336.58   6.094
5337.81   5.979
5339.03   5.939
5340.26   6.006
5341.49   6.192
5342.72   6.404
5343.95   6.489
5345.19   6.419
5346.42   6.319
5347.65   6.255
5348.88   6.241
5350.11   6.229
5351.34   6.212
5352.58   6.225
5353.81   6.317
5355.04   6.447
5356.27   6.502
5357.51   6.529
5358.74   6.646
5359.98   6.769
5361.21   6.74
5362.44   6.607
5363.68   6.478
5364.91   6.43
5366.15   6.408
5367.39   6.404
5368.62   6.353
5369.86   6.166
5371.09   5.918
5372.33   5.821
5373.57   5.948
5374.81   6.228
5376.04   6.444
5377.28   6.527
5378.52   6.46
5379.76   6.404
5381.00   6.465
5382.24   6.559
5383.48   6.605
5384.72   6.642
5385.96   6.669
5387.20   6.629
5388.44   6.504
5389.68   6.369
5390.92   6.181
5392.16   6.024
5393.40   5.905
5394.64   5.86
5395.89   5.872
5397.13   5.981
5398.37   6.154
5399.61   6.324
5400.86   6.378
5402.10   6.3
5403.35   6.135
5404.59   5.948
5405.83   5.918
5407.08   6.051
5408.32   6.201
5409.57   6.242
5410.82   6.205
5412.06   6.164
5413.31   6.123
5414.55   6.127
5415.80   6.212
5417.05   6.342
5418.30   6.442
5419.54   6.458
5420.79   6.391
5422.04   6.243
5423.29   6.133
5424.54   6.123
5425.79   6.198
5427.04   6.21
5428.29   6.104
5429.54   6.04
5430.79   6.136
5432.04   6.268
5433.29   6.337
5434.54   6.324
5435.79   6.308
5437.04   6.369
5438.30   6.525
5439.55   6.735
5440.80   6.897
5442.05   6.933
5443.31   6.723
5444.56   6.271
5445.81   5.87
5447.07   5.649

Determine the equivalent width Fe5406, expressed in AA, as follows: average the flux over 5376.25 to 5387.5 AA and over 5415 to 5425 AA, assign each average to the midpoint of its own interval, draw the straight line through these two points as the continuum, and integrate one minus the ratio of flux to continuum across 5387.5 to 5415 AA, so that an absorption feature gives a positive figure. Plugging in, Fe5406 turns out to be 1.2 AA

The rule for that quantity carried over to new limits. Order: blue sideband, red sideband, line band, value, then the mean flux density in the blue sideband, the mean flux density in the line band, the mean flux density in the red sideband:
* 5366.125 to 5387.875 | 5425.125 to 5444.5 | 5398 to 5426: 0.8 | 6.37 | 6.21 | 6.4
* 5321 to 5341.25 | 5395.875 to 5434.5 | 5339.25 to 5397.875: -1.9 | 6.09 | 6.33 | 6.19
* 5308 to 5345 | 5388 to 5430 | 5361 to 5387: -0.9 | 6.19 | 6.39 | 6.17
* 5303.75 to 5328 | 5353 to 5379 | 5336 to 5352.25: 0.2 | 6.2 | 6.21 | 6.39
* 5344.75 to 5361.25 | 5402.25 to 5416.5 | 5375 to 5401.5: -0.4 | 6.41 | 6.33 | 6.13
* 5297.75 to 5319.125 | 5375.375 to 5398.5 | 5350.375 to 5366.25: -0.4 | 6.27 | 6.48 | 6.33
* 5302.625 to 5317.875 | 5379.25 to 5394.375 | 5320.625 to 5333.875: 0.4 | 6.24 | 6.09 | 6.4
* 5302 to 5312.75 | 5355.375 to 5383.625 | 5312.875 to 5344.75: 0.7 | 6.25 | 6.17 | 6.41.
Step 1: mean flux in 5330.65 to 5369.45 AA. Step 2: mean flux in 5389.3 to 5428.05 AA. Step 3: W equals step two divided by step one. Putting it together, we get 0.97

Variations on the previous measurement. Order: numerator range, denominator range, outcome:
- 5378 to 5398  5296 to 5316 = 1.01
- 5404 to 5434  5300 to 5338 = 1.00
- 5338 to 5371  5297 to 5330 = 1.03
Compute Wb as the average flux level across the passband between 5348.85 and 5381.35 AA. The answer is 6.37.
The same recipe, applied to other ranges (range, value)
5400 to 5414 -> 6.15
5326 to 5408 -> 6.27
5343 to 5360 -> 6.38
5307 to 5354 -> 6.21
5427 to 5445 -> 6.42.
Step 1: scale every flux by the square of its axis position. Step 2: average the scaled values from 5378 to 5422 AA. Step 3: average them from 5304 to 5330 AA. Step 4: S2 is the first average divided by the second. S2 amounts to 1.0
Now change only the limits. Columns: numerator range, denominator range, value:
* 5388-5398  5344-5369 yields 0.96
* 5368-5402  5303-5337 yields 1.04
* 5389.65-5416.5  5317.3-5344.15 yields 1.02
